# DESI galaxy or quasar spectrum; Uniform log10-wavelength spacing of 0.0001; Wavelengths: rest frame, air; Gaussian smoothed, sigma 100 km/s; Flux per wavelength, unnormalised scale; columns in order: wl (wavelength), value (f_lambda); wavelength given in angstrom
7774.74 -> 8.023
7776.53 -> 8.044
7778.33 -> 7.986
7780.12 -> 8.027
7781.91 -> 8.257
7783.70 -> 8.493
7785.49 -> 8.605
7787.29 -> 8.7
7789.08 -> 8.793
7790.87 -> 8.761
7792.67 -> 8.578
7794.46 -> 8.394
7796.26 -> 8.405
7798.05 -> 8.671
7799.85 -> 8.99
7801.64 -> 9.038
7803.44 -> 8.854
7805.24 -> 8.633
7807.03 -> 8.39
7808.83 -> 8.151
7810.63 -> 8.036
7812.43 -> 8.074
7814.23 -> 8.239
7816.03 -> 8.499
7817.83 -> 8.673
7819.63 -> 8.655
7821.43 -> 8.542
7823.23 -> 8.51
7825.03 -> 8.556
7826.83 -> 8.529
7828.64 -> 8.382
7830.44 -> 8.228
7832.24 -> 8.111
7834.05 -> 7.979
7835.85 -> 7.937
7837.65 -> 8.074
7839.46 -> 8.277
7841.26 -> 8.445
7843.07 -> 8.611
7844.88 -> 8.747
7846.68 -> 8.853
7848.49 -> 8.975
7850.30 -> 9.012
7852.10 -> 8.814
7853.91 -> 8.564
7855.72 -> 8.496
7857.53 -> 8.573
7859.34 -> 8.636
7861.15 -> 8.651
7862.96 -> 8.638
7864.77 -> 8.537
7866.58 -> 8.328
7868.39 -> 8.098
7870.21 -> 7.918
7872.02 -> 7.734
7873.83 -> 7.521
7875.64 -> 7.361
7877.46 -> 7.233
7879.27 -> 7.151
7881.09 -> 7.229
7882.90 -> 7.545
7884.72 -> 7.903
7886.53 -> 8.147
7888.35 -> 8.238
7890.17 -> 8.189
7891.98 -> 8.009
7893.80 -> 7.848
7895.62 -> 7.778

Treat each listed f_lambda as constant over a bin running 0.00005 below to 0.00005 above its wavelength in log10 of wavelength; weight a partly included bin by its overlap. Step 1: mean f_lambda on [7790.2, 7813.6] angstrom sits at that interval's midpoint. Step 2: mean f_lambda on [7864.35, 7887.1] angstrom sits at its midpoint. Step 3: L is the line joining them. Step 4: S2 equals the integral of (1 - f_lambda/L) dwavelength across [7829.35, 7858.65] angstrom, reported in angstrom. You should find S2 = -1.5 angstrom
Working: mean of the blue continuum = 8.53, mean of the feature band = 8.48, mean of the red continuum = 7.72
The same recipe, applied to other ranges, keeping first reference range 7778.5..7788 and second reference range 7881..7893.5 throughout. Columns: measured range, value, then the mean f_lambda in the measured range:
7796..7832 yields -1.1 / 8.5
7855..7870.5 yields -0.8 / 8.45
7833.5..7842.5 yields 0.0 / 8.17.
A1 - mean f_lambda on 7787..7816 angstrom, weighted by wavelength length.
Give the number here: 8.54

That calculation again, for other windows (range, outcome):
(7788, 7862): 8.52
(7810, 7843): 8.33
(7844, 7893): 8.19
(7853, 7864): 8.59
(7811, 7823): 8.43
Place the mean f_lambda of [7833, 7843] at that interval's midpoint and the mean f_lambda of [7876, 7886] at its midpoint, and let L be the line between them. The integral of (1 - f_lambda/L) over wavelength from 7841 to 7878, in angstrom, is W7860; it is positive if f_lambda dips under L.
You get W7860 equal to -2.7 angstrom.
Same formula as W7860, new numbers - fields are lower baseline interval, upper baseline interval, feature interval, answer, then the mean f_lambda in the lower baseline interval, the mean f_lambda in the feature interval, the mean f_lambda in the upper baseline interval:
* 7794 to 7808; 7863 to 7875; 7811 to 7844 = 0.3 angstrom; 8.68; 8.35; 8.05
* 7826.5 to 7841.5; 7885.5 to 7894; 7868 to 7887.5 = 1.2 angstrom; 8.2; 7.61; 8.11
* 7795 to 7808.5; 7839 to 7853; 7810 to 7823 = 0.4 angstrom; 8.68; 8.4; 8.73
